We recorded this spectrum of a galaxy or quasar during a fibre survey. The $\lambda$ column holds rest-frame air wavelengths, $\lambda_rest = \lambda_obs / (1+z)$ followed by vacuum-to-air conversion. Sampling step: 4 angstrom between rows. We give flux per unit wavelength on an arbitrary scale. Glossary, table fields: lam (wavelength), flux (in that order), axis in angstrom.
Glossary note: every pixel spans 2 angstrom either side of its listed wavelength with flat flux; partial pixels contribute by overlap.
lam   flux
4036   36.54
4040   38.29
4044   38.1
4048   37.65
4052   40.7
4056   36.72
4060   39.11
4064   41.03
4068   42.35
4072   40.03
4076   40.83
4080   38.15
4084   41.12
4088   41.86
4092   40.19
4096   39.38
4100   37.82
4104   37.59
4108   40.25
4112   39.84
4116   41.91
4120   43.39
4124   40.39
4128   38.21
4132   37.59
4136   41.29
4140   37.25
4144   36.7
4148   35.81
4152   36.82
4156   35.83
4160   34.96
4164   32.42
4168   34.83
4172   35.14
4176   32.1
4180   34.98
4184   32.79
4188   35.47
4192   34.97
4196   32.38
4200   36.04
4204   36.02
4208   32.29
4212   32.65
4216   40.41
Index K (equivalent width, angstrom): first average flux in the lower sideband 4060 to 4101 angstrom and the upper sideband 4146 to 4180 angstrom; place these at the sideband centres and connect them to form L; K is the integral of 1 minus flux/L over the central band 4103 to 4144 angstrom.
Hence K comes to -2.50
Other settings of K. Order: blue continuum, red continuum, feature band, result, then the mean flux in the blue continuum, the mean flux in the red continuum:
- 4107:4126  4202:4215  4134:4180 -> 2.9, 41.2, 34.2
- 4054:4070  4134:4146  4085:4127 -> -1.3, 39.8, 38.4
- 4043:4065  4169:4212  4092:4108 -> -0.6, 38.8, 34.2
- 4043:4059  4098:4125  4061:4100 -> -1.1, 38.4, 40.2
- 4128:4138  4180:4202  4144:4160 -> 0.7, 39.2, 34.4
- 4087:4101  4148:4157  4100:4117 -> -0.3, 39.8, 36.3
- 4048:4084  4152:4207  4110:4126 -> -1.7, 39.8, 34.5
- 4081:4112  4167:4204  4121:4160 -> -0.7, 39.7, 34.4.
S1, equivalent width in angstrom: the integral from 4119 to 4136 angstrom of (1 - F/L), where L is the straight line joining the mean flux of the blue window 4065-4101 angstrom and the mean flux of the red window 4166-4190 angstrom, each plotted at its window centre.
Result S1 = -1.09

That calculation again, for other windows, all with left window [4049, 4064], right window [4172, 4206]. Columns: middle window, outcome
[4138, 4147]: -0.2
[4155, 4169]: 0.4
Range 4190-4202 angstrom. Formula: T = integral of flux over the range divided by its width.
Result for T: 34.5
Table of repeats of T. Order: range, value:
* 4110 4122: 41.7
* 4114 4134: 40.3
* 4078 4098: 40.1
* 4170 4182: 34.1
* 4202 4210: 34.2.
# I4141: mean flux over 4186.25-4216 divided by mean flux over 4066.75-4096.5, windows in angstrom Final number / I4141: 0.86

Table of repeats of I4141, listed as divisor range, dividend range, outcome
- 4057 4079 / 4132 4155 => 0.93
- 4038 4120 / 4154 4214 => 0.86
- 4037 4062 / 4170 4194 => 0.89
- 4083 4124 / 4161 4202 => 0.85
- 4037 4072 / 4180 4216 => 0.88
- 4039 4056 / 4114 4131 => 1.06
